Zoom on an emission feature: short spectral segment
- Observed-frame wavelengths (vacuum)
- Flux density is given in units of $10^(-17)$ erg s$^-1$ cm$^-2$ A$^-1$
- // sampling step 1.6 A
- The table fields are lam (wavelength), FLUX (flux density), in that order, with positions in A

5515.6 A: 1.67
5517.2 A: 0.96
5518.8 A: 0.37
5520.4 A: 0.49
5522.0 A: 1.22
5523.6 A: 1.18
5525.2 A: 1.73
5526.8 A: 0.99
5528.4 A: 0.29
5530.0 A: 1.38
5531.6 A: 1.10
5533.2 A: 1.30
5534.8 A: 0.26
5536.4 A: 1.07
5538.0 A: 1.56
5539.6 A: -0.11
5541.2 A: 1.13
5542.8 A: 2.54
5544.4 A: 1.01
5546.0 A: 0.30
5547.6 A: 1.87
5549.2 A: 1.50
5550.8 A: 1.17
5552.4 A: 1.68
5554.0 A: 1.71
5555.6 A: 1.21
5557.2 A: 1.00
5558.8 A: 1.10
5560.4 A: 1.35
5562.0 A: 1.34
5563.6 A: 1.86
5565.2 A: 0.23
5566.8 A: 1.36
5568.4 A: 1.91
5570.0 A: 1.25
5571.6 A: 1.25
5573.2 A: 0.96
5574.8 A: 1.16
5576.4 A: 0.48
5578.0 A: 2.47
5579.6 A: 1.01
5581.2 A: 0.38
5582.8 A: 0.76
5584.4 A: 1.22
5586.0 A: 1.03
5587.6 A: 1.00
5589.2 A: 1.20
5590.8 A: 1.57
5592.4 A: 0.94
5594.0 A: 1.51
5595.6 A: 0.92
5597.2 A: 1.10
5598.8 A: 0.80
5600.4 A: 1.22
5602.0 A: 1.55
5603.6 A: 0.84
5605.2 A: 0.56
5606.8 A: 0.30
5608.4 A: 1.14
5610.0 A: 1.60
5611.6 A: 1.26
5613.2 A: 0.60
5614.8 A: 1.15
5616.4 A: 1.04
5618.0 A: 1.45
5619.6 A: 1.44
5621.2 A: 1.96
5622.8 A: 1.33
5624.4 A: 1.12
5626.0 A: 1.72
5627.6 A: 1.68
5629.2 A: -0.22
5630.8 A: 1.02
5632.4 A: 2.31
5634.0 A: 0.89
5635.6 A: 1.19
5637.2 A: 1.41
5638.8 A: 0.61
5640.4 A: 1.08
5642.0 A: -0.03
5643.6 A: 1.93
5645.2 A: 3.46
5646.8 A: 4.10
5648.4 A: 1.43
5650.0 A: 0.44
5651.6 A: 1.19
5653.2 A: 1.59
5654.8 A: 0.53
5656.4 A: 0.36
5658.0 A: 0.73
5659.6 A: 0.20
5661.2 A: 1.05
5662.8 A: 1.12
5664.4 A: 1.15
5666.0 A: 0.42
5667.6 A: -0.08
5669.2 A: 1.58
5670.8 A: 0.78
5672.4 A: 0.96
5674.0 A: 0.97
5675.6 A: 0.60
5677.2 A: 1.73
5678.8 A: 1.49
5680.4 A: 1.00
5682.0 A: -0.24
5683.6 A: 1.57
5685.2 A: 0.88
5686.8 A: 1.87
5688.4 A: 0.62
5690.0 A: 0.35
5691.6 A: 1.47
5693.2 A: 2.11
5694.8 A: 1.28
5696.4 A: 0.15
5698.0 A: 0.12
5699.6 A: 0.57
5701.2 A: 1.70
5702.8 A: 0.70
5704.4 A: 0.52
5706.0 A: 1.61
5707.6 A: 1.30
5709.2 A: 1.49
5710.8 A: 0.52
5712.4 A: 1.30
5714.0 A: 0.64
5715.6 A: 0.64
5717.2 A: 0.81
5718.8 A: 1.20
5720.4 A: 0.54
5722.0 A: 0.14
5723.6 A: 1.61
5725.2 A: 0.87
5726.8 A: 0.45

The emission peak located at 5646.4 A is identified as H-beta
